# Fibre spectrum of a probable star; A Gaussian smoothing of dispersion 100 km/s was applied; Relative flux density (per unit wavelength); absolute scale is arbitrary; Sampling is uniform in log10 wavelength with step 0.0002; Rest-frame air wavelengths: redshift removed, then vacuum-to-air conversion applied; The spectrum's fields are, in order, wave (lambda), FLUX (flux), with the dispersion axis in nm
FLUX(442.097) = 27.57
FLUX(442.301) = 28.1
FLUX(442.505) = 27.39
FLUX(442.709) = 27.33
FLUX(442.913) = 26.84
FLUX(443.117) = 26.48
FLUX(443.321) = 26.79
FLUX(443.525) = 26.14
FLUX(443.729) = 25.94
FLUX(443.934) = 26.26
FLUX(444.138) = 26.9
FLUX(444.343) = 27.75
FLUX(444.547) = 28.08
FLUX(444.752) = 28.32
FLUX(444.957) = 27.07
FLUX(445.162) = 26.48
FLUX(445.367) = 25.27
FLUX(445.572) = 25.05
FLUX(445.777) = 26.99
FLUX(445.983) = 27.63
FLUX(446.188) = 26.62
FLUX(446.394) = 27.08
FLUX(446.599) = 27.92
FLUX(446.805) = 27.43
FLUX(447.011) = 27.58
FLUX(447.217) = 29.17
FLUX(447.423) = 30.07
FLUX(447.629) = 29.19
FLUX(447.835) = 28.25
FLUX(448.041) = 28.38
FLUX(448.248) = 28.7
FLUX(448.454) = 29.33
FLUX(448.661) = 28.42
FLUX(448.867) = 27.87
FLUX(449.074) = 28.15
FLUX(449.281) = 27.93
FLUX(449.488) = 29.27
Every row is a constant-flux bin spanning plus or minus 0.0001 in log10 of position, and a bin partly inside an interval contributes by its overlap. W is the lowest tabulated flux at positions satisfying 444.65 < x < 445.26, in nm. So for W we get 26.48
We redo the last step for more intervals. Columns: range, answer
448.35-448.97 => 27.87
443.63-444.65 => 25.94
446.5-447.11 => 27.43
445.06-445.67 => 25.05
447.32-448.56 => 28.25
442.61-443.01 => 26.84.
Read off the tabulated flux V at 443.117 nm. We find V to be 26.48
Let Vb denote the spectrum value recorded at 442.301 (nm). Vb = 28.1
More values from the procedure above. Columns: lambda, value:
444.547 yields 28.08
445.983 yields 27.63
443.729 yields 25.94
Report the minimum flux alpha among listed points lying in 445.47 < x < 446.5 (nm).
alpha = 25.05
